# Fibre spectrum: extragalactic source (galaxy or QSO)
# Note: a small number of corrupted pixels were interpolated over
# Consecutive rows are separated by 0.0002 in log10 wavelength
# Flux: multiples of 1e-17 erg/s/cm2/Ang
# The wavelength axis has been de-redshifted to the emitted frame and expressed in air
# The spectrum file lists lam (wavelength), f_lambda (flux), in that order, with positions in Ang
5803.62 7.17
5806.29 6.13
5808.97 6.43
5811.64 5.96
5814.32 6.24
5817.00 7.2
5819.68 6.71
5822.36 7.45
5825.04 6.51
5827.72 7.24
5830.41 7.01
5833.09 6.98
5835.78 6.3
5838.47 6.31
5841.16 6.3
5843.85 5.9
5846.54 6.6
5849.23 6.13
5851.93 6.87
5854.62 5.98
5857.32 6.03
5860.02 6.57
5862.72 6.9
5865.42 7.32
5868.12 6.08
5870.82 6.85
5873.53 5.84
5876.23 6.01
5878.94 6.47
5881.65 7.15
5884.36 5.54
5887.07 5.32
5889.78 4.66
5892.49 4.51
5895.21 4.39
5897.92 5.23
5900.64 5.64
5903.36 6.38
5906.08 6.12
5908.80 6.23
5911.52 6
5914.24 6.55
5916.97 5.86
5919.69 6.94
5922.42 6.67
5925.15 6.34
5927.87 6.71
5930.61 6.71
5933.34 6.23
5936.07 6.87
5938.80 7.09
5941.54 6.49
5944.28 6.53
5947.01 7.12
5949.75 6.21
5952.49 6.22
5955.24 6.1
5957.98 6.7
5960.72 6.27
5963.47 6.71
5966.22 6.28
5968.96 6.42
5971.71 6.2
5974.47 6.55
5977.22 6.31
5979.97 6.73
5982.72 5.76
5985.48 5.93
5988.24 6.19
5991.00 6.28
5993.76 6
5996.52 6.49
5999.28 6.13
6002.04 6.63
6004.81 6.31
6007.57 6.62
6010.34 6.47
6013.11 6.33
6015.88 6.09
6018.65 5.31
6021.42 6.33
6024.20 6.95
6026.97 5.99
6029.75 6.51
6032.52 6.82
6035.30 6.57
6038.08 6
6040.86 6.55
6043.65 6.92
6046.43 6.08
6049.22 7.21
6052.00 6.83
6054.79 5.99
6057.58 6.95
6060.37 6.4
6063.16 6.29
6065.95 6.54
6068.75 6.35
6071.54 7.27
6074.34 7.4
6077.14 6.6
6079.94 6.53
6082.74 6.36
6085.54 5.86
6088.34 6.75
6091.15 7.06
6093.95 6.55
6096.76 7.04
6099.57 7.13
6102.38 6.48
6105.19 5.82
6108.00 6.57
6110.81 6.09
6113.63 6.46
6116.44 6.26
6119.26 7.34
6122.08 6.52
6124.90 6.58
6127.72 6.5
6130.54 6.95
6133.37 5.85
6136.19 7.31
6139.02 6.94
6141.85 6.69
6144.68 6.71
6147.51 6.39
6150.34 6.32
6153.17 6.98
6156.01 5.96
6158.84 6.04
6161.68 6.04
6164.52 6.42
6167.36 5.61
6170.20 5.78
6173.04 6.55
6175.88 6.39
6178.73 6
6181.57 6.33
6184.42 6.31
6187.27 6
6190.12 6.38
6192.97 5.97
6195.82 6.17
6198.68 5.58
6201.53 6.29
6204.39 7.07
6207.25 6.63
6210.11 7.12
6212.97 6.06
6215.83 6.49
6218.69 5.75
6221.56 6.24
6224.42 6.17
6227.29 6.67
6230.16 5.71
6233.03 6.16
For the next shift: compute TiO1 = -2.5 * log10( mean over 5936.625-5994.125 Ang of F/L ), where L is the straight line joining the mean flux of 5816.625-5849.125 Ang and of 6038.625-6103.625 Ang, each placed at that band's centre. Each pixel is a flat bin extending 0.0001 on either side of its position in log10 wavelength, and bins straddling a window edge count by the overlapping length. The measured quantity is 0.04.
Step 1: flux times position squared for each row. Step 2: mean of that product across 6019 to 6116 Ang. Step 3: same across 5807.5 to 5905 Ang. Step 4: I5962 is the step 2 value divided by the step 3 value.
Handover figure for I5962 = 1.13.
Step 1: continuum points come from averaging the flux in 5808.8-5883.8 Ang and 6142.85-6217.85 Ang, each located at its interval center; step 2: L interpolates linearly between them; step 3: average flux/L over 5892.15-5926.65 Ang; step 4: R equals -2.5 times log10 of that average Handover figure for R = 0.09 mag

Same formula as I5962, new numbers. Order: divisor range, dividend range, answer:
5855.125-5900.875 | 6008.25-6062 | 1.15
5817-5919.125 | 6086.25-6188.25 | 1.13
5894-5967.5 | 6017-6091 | 1.07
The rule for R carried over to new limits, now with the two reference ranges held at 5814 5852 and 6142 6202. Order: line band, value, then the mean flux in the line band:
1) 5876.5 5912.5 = 0.16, 5.67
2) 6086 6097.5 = -0.07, 6.76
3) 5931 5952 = -0.02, 6.64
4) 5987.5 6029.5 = 0.02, 6.28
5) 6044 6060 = -0.04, 6.62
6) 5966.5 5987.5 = 0.03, 6.27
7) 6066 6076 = -0.10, 6.93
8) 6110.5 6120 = -0.04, 6.53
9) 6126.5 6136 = -0.05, 6.55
